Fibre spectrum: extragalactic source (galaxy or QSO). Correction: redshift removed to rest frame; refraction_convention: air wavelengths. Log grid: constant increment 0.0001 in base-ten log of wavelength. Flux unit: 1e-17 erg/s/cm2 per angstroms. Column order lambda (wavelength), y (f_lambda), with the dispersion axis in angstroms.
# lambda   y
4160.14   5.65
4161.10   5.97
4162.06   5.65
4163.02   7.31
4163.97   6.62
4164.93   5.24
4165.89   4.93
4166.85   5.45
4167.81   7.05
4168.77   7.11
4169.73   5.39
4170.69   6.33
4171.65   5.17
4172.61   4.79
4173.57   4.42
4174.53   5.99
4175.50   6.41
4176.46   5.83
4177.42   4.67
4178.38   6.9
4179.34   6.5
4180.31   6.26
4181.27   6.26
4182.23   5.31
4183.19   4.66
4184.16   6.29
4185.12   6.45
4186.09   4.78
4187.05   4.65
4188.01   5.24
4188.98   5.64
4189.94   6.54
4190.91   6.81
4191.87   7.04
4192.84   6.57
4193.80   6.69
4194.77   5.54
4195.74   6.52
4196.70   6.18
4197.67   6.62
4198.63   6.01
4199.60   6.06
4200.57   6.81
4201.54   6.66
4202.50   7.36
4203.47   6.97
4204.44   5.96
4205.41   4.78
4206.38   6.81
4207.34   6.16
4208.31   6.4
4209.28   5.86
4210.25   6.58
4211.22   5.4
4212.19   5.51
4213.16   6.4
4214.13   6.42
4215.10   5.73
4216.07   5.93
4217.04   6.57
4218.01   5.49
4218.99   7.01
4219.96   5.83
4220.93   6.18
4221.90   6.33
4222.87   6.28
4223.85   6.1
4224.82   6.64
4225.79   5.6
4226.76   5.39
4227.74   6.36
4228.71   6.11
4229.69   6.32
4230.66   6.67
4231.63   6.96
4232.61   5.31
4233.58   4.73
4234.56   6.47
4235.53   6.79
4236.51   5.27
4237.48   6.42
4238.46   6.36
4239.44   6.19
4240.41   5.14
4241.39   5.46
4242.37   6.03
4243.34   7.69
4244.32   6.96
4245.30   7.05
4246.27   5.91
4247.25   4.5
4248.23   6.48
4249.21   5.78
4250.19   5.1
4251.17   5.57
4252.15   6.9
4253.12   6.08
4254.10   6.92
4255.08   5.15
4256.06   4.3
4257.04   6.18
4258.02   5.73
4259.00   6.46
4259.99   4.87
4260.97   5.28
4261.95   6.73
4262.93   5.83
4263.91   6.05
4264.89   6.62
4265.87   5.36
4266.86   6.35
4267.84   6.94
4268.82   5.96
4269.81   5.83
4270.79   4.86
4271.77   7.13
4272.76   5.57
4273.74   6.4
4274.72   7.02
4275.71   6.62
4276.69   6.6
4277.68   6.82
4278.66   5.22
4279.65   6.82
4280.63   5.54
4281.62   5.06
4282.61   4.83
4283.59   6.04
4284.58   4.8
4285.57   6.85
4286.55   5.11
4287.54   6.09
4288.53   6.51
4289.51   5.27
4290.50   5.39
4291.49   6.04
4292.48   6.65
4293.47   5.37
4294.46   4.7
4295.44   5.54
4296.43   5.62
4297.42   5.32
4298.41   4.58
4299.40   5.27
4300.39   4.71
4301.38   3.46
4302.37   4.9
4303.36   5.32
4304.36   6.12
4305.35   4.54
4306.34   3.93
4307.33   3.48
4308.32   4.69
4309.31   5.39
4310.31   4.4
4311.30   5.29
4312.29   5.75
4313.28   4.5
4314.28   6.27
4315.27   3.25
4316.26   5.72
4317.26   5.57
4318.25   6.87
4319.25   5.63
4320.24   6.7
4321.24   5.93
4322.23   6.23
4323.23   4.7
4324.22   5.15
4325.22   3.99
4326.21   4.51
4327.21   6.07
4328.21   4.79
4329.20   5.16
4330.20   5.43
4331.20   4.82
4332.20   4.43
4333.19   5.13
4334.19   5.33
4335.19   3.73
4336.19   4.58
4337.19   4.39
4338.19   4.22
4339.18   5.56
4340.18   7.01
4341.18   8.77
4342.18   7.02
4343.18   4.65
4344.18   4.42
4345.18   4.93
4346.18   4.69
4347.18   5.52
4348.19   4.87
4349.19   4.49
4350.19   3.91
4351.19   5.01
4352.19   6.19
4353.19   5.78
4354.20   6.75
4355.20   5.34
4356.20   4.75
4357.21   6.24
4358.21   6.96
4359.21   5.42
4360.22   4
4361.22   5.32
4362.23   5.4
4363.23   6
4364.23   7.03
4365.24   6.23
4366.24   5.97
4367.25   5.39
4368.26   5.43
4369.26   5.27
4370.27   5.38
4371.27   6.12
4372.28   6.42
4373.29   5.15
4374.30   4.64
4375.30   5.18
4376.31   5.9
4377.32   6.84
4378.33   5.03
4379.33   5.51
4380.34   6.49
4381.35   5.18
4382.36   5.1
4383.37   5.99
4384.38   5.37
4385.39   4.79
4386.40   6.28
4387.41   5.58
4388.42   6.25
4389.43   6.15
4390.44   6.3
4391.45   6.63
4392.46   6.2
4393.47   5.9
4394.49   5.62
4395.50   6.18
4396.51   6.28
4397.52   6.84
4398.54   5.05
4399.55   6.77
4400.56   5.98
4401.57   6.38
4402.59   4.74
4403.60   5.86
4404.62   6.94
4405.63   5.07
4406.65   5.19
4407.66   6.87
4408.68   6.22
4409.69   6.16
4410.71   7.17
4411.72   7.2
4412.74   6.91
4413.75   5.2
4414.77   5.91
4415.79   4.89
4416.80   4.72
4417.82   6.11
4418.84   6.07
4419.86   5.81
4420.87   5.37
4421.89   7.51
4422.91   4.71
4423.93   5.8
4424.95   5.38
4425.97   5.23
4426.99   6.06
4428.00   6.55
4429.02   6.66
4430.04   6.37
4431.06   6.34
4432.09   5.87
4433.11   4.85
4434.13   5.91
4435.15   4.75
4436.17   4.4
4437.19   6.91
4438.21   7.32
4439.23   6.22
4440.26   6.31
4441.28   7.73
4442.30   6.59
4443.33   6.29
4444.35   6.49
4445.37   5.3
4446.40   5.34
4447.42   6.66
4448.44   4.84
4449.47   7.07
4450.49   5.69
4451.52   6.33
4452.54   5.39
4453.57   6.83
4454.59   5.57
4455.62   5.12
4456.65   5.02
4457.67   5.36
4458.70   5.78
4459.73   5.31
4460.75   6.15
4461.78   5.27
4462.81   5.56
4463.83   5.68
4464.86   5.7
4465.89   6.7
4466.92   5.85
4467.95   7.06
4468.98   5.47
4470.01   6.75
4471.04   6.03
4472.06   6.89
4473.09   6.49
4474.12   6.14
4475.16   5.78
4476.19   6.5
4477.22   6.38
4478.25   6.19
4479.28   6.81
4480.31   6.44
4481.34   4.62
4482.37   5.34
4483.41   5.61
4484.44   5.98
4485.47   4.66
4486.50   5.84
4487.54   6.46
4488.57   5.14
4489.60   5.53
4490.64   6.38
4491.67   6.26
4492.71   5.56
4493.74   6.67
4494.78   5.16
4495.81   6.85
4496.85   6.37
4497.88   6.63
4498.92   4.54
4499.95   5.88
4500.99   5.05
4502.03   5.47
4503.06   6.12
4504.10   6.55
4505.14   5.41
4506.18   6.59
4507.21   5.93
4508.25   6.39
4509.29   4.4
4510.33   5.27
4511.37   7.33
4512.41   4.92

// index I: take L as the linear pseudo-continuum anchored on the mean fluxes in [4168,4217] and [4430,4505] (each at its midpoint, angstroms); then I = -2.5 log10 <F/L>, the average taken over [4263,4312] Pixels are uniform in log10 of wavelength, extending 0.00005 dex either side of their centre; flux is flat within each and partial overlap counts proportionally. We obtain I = 0.08 mag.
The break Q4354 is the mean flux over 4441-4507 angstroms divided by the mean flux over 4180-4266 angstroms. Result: 0.98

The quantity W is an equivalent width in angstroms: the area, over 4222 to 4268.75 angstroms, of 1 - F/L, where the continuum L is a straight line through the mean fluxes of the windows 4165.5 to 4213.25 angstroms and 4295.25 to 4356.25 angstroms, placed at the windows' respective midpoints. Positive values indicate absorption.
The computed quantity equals -3.0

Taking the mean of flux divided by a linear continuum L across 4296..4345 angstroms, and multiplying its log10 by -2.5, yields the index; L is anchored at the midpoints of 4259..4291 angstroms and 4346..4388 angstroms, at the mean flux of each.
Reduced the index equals 0.117 mag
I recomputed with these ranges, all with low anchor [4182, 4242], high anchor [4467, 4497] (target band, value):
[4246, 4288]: 0.030 mag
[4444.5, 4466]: 0.056 mag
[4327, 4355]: 0.153 mag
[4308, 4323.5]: 0.117 mag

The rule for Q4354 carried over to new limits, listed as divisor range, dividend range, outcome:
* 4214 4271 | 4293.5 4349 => 0.85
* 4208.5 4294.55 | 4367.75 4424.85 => 0.98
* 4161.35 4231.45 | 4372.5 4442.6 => 0.98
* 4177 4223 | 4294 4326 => 0.83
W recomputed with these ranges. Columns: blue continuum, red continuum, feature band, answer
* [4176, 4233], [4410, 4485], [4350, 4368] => 1.06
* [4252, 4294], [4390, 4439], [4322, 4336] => 2.42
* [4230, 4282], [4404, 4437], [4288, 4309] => 3.10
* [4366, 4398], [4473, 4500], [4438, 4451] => -0.89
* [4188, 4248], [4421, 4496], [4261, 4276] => -0.10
